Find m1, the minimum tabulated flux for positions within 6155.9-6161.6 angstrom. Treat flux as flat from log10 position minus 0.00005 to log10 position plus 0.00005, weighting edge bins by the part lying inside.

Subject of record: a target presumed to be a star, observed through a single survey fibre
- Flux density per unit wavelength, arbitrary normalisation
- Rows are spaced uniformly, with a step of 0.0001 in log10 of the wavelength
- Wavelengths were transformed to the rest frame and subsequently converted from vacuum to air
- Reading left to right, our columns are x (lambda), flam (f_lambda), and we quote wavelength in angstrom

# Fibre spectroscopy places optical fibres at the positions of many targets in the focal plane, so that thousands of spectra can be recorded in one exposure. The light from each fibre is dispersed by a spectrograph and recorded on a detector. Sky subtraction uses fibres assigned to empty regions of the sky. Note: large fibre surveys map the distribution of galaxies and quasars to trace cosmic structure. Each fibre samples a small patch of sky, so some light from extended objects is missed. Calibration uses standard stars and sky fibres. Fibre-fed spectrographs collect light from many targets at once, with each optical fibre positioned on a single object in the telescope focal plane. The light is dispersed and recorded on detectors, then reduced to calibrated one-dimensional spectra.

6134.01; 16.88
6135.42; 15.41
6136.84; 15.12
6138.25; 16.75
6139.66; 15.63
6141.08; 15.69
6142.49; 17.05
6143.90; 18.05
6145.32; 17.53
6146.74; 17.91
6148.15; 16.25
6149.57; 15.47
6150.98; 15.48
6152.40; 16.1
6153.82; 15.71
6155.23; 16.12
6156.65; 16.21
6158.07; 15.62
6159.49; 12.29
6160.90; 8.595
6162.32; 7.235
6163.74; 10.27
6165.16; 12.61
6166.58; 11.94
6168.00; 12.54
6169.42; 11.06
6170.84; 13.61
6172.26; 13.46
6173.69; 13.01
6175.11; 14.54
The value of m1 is 8.595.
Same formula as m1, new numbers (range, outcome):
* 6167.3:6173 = 11.06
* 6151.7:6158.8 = 15.62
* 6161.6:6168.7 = 7.235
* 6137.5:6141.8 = 15.63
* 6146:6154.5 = 15.47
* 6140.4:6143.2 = 15.69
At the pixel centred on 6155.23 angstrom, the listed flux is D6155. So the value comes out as 16.12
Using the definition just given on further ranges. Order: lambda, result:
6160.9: 8.595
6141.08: 15.69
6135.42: 15.41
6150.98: 15.48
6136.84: 15.12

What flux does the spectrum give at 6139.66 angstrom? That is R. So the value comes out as 15.63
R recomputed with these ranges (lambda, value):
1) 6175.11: 14.54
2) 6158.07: 15.62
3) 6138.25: 16.75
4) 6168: 12.54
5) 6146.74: 17.91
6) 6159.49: 12.29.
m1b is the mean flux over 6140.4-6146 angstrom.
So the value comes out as 17.1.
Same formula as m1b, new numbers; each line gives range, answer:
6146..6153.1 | 16.2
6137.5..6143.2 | 16.3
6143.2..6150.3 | 17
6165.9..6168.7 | 12.2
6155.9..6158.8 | 15.9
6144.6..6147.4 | 17.7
